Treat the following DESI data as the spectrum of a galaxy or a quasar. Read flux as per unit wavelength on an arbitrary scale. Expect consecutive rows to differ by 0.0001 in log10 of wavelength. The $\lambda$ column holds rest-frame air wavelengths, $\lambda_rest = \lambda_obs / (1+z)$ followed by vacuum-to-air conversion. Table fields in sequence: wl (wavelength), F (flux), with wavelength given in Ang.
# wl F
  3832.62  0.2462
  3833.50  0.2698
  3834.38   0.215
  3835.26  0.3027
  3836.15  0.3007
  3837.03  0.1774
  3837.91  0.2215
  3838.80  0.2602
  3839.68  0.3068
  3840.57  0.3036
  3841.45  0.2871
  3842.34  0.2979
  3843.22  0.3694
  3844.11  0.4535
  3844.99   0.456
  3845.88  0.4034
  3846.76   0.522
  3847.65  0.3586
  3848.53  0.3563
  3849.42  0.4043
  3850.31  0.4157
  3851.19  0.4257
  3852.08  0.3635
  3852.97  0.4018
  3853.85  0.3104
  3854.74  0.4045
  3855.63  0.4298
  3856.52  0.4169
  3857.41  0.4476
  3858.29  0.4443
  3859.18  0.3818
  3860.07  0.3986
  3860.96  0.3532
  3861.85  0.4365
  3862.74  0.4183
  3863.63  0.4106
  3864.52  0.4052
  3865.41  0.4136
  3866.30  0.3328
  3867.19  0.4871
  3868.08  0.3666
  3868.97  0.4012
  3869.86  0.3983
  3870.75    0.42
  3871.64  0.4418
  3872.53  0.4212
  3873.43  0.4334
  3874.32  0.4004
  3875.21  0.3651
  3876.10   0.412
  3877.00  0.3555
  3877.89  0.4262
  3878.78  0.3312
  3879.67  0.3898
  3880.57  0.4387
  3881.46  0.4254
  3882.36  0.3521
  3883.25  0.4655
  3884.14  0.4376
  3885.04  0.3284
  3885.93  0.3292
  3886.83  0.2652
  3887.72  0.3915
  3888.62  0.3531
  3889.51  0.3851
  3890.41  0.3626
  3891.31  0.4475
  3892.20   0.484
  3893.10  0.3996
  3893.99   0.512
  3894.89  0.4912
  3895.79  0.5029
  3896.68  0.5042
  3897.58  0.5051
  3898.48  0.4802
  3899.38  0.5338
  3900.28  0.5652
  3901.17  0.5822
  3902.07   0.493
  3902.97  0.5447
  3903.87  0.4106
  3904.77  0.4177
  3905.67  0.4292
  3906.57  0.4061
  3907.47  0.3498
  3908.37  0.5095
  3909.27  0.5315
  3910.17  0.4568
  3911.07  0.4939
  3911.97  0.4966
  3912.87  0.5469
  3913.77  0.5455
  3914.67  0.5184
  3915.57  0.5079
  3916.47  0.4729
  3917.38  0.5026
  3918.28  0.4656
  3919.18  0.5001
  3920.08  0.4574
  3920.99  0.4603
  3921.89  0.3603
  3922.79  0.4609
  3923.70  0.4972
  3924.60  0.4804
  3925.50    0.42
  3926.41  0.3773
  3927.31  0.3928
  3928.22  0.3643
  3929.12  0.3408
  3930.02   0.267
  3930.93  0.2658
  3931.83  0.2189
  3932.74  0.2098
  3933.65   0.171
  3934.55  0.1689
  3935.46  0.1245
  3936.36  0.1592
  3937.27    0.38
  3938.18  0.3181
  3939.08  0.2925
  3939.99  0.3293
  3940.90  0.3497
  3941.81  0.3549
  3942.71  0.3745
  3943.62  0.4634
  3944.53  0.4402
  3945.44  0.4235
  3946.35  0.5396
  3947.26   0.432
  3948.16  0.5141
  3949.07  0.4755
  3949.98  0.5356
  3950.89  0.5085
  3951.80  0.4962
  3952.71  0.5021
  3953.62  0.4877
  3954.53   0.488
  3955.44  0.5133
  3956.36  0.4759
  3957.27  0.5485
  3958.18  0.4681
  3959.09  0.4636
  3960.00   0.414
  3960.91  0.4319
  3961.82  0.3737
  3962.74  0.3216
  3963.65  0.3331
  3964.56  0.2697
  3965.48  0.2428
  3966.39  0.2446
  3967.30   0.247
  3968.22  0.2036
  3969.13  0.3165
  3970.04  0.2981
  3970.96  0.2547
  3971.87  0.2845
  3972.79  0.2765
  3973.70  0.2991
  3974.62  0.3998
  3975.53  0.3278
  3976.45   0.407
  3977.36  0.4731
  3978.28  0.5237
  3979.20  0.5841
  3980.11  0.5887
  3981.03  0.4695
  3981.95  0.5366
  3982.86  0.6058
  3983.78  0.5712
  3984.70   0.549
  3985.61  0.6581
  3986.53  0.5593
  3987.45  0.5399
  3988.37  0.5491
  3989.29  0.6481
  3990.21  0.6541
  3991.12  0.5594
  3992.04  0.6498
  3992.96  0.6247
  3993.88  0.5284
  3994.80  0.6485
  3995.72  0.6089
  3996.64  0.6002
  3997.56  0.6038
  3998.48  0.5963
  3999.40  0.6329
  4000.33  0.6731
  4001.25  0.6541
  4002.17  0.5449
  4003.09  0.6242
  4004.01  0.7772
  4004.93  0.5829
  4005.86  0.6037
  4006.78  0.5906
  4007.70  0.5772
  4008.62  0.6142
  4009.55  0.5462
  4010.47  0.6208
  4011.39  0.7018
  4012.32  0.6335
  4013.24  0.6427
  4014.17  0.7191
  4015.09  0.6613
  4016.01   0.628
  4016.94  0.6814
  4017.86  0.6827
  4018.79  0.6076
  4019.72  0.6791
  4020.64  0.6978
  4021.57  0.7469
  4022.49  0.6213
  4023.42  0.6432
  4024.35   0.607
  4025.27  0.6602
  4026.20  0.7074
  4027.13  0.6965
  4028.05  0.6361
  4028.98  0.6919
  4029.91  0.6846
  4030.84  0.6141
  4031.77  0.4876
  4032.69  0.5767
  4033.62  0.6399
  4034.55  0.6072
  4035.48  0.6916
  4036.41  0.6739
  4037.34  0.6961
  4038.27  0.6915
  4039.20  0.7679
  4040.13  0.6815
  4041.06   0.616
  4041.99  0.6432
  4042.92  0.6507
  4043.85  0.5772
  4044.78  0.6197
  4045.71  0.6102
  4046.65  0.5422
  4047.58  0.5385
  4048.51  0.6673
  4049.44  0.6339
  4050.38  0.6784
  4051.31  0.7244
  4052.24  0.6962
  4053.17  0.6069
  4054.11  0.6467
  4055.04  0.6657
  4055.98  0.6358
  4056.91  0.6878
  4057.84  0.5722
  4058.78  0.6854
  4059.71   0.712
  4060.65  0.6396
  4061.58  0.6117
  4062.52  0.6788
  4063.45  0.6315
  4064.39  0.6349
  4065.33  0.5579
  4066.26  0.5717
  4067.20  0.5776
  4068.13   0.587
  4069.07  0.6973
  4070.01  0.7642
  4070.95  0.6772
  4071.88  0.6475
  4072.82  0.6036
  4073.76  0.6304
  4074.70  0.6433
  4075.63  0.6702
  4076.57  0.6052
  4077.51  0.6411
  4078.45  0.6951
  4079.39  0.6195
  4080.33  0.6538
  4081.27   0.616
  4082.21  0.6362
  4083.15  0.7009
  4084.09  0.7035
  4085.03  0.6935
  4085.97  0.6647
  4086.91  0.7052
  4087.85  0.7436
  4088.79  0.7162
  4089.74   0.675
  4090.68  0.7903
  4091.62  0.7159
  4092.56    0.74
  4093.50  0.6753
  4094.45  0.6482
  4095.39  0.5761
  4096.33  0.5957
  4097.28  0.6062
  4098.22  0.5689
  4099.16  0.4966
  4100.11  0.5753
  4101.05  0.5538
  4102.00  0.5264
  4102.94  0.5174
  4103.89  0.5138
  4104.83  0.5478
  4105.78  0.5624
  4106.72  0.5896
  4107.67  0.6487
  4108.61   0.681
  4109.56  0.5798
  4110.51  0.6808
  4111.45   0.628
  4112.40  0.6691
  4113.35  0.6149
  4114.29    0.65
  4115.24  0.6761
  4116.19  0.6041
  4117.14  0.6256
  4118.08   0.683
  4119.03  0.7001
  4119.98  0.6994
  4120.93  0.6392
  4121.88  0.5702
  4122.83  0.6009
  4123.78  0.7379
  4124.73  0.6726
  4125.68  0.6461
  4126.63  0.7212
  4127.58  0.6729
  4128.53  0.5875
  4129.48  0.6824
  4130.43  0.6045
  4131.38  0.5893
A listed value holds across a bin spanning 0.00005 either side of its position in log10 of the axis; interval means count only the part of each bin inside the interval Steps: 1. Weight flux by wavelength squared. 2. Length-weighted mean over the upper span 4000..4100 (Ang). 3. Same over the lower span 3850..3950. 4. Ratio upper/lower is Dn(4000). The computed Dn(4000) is 1.7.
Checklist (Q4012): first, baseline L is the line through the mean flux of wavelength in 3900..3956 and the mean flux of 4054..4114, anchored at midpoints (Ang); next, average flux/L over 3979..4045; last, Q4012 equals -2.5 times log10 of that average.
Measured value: -0.17 mag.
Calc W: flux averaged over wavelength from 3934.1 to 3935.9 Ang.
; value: 0.147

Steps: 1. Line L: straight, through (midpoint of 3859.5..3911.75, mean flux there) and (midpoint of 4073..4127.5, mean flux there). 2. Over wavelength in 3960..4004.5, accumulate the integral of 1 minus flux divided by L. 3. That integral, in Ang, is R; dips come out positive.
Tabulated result 3.4 Ang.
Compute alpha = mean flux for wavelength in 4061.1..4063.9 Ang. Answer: 0.642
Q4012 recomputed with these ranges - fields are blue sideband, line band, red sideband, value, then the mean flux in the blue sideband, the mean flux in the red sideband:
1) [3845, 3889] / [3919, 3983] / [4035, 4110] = 0.27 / 0.398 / 0.64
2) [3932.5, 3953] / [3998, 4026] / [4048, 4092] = -0.21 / 0.373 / 0.66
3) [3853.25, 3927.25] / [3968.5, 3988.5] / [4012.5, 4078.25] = 0.22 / 0.435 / 0.647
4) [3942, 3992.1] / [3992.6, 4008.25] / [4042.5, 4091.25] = -0.19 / 0.449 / 0.651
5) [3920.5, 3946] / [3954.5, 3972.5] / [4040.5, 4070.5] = 0.15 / 0.339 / 0.636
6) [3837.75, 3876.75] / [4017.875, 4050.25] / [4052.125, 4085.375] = -0.07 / 0.391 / 0.646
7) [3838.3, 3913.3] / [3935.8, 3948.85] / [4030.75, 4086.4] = 0.29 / 0.417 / 0.643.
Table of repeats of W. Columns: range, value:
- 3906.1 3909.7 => 0.449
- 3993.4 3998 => 0.598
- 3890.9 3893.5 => 0.445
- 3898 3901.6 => 0.54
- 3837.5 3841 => 0.273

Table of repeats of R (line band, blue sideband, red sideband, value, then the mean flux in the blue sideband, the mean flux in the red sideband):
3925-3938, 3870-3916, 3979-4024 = 5.8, 0.443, 0.619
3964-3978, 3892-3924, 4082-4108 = 6.0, 0.483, 0.631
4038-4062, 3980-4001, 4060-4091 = -0.3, 0.594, 0.657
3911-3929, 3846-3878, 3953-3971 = -3.6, 0.405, 0.373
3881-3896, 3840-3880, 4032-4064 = 1.0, 0.397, 0.646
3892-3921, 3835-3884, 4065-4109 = -3.4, 0.385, 0.635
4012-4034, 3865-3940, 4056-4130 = -3.8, 0.411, 0.641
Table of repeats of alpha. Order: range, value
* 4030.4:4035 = 0.585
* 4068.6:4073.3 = 0.677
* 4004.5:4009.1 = 0.593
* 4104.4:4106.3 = 0.556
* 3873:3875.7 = 0.401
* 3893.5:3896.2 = 0.5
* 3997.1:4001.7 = 0.631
